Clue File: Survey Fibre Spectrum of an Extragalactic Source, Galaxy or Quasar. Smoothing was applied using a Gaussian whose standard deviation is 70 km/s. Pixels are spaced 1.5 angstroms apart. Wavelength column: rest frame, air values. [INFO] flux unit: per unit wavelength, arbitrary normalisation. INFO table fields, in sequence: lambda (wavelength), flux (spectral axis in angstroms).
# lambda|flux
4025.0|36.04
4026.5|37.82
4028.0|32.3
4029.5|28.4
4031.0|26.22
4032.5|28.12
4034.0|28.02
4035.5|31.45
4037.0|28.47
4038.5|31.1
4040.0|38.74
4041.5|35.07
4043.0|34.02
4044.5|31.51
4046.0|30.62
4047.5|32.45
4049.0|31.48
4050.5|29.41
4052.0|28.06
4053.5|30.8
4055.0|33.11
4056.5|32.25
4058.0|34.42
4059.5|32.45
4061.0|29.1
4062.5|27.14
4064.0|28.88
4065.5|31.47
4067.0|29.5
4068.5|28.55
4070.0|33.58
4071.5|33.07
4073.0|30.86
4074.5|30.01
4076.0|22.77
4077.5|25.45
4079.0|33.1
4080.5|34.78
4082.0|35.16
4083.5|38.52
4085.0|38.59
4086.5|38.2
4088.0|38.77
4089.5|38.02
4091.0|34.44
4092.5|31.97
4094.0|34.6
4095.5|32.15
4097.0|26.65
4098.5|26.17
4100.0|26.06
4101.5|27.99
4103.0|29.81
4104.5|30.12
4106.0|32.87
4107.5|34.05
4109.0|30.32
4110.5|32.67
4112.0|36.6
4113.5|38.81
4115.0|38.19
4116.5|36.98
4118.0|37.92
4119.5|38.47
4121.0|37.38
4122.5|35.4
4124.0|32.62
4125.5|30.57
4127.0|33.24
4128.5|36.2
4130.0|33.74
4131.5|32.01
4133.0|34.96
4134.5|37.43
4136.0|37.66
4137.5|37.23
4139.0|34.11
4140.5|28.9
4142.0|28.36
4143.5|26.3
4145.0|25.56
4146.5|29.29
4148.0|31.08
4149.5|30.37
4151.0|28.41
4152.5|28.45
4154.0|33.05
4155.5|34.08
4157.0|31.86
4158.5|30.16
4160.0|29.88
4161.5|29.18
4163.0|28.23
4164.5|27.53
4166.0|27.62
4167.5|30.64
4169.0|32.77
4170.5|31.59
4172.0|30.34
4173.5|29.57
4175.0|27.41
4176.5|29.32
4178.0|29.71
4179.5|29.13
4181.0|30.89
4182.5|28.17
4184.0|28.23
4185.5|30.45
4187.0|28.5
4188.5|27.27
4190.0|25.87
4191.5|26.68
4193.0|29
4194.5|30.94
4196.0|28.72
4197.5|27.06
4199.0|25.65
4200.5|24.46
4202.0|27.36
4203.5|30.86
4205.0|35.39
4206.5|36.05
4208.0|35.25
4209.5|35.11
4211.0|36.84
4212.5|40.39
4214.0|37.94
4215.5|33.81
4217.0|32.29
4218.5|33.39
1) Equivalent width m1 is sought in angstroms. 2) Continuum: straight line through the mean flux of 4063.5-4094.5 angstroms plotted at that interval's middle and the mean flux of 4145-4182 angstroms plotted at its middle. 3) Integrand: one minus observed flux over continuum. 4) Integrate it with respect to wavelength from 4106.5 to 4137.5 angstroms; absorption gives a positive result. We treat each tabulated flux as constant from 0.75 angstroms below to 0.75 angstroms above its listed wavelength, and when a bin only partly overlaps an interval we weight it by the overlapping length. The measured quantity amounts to -3.9 angstroms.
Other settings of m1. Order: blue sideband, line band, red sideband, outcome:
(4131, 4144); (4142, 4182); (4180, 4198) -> 1.6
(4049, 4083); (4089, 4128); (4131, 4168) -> -3.1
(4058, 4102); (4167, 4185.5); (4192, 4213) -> 1.0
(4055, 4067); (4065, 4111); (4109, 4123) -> 2.3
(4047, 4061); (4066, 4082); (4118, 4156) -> 0.7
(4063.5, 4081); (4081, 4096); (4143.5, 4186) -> -3.0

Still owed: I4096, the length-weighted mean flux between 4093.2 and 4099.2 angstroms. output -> 29.9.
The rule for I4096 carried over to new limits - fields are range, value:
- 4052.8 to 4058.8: 32.7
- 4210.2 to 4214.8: 38.3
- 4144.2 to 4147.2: 27.4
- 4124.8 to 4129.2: 33.3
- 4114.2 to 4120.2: 37.9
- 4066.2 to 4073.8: 31.1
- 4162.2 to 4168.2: 28.5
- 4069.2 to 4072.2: 33.2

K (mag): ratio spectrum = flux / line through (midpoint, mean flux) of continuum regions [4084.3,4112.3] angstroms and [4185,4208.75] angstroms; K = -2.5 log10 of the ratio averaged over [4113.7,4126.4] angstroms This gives -0.134 mag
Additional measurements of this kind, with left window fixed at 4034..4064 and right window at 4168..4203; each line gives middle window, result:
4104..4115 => -0.13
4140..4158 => -0.01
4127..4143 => -0.14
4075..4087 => -0.08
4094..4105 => 0.06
